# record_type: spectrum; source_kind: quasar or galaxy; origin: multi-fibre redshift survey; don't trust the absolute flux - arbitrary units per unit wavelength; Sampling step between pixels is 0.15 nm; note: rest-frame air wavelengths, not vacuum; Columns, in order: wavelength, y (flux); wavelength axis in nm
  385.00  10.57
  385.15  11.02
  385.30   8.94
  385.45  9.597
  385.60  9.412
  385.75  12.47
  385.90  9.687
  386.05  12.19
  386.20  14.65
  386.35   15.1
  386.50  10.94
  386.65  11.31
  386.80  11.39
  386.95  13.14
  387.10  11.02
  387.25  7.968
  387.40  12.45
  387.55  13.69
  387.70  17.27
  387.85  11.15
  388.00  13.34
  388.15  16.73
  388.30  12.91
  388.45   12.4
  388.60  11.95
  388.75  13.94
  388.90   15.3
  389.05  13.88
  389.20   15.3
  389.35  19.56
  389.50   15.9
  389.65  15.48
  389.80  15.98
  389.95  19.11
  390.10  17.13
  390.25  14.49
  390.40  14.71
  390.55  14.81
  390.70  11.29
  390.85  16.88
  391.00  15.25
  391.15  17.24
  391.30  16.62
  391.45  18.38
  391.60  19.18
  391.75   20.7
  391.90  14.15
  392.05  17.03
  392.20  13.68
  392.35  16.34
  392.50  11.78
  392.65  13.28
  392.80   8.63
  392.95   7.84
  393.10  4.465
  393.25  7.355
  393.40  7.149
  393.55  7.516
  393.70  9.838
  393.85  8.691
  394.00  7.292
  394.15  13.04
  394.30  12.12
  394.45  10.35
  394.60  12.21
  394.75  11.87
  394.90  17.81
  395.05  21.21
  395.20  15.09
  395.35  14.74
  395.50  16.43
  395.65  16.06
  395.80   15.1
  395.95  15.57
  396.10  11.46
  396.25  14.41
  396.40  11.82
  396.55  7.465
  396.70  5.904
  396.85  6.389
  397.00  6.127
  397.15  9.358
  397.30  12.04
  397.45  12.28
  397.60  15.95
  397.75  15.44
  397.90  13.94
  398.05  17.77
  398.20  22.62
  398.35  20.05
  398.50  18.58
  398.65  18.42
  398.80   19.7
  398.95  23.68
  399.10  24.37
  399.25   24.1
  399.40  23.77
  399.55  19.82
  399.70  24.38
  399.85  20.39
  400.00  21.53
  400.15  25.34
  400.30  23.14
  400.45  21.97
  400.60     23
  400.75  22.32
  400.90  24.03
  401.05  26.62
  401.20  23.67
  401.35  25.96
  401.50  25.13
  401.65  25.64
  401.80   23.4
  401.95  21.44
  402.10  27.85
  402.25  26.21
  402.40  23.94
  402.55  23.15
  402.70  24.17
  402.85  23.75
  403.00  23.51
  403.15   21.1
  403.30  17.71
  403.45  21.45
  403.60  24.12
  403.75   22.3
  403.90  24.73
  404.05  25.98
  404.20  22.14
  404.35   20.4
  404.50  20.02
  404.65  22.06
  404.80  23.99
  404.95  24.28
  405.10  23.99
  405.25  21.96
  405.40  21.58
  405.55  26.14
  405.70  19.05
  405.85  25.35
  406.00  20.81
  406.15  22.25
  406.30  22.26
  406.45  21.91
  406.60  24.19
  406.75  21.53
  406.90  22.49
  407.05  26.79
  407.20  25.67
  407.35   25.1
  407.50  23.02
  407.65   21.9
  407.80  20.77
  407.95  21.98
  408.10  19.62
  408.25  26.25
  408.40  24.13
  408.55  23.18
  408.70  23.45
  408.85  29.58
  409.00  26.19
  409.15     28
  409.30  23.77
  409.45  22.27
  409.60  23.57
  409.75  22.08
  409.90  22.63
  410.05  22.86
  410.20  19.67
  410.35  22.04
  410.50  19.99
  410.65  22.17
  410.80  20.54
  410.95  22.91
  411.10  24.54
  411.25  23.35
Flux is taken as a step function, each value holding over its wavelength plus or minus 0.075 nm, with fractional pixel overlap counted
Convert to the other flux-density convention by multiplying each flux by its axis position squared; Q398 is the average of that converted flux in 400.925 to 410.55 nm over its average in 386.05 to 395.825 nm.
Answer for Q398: 1.84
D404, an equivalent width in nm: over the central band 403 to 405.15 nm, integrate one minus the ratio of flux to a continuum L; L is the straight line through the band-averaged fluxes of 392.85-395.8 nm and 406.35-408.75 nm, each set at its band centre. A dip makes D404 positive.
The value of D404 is -0.24 nm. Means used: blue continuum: 11.7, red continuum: 23.2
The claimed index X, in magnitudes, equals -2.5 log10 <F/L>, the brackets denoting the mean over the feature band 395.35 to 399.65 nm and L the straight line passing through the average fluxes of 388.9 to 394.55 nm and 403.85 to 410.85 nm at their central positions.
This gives 0.101 mag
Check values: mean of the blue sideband 13.6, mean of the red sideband 23.1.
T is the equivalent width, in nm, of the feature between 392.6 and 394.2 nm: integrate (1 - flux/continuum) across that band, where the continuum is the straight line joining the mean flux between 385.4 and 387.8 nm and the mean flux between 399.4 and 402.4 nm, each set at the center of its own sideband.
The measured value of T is 0.83 nm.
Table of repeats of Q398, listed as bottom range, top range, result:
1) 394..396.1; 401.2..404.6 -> 1.69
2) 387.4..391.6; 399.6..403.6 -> 1.64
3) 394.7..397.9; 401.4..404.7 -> 1.85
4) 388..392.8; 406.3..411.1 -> 1.65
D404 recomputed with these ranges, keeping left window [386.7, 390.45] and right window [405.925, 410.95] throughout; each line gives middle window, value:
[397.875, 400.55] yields -0.35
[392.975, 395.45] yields 0.82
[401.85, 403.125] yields -0.23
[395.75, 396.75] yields 0.33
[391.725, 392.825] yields 0.10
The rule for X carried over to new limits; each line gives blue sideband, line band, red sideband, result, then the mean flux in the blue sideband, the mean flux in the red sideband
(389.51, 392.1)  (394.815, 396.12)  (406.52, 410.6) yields 0.13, 16.4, 23.4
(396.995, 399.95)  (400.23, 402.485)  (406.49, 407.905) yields -0.21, 18.5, 23.4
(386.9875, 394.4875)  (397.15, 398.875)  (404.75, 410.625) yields 0.07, 13.5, 23.2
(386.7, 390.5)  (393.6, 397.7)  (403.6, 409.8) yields 0.40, 14.2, 23.3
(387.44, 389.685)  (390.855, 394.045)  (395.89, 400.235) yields 0.21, 14.5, 16.7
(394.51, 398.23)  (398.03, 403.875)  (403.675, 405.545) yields -0.23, 13.4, 22.9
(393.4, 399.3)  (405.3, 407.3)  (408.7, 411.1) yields -0.11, 14.1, 23.3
